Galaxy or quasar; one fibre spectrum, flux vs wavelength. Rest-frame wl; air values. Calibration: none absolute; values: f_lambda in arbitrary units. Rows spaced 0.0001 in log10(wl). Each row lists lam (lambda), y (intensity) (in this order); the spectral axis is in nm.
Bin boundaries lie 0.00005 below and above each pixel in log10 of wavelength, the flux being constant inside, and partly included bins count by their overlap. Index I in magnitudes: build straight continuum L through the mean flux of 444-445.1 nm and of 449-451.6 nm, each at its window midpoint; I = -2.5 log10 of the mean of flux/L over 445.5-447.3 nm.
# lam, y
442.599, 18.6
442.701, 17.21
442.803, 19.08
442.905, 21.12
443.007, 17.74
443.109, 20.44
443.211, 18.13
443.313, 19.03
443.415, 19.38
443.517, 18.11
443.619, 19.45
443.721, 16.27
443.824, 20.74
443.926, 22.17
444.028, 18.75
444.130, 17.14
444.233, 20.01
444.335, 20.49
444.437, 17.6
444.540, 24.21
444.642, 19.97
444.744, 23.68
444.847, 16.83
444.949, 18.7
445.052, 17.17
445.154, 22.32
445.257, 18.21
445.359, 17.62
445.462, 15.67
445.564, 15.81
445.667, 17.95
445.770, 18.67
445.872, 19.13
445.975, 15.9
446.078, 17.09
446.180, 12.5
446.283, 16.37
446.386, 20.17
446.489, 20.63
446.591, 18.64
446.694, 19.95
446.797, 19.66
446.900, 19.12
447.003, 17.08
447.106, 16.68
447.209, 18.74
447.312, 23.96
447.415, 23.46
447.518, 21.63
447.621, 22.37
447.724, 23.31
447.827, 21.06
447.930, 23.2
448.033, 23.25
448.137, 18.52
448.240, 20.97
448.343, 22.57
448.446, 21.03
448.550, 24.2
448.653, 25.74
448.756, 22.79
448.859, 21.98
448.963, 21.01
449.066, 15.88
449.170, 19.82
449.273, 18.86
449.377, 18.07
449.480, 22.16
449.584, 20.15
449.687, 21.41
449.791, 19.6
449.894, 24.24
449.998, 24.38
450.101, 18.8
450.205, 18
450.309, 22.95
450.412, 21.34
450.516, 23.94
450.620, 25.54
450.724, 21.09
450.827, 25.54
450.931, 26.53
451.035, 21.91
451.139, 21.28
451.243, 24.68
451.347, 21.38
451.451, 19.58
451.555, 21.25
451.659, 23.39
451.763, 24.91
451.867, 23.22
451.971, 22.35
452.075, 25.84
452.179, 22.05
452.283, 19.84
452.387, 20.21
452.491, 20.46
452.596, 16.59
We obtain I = 0.123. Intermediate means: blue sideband 19.5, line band 18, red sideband 21.5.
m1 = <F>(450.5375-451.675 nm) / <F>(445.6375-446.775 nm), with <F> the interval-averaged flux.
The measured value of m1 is 1.28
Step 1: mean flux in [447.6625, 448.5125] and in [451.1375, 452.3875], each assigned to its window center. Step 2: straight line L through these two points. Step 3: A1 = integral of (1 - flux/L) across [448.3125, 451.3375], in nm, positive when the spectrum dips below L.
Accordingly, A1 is 0.03 nm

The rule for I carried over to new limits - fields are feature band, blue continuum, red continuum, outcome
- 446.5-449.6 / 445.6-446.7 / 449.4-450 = -0.06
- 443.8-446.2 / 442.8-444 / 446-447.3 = 0.00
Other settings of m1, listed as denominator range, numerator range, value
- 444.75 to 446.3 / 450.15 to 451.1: 1.31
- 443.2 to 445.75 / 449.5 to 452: 1.18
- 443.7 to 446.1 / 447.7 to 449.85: 1.12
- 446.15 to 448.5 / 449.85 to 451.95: 1.12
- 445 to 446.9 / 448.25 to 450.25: 1.17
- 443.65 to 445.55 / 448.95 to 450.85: 1.10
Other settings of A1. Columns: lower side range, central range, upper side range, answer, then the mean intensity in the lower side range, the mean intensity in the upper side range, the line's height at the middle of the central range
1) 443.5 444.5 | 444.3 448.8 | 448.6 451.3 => 0.10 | 19.2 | 21.8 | 20.3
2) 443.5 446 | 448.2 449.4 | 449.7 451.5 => 0.01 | 18.9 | 22.4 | 21.3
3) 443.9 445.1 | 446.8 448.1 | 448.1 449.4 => -0.03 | 19.7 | 21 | 20.6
